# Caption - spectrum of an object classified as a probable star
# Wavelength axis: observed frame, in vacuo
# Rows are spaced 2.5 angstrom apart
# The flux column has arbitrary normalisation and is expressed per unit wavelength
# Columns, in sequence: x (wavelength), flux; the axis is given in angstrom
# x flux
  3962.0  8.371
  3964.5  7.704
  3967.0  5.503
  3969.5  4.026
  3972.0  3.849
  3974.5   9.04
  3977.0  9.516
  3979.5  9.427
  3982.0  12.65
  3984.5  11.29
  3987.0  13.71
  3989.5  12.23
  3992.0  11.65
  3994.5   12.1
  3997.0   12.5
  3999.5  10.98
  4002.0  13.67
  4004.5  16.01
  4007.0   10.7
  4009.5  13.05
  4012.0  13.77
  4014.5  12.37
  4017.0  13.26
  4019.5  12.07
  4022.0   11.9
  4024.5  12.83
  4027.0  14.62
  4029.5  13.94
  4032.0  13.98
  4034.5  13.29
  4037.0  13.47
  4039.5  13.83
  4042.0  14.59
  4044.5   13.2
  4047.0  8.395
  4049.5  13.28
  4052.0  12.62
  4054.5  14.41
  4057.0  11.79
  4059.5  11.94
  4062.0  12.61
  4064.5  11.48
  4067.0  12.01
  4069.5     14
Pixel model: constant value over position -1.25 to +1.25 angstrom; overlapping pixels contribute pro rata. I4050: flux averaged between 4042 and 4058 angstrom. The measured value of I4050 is 12.5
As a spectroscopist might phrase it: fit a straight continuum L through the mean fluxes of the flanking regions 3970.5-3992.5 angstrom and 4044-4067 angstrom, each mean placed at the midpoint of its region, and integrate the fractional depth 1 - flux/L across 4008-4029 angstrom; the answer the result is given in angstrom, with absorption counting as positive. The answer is -3.3 angstrom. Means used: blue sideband 10.3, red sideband 12.1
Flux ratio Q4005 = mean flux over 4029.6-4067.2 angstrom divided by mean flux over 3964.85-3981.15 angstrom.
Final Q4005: 1.81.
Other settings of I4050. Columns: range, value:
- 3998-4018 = 13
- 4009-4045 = 13.4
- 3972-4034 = 12.2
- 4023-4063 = 13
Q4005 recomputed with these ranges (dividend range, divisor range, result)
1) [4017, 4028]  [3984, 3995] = 1.05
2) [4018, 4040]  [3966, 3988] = 1.52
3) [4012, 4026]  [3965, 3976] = 2.17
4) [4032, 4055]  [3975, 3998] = 1.12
